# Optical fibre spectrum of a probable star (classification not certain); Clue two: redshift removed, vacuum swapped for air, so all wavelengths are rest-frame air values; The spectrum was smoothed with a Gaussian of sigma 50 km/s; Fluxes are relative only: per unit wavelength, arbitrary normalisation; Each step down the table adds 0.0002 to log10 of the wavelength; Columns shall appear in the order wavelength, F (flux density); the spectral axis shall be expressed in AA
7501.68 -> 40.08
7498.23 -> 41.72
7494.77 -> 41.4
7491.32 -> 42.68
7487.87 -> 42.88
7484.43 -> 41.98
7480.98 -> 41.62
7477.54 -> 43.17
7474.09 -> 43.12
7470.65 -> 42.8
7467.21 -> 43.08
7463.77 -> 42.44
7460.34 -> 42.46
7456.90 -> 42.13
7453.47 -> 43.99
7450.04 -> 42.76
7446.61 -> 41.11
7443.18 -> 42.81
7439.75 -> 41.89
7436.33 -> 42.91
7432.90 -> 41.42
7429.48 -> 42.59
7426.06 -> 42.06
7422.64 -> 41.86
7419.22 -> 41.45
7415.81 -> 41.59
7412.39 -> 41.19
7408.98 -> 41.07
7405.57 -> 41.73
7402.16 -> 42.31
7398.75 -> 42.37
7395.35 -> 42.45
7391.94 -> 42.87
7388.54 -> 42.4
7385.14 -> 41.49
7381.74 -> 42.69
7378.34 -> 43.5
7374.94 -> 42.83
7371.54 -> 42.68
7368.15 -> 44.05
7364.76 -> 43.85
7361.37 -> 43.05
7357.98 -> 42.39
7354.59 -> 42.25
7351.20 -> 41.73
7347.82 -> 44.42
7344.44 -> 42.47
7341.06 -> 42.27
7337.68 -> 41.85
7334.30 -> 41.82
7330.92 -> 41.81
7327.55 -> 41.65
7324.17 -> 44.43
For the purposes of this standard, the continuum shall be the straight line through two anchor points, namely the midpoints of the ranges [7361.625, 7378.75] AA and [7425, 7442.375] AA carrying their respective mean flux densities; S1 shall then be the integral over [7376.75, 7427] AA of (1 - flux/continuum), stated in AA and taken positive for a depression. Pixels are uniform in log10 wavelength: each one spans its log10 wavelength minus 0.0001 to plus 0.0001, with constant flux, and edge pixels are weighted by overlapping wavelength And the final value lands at 0.8 AA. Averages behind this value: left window 43.3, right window 42.2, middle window 42.1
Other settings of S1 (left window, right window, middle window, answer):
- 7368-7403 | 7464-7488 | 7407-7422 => 0.4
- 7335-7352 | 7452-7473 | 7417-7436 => 0.4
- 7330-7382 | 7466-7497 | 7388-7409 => 0.2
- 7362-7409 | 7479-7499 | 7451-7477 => -0.4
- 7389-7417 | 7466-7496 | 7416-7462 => 0.0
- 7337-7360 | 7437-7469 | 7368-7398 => -0.1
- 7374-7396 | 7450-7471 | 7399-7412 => 0.3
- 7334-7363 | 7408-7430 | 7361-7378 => -0.4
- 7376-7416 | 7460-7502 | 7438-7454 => -0.1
